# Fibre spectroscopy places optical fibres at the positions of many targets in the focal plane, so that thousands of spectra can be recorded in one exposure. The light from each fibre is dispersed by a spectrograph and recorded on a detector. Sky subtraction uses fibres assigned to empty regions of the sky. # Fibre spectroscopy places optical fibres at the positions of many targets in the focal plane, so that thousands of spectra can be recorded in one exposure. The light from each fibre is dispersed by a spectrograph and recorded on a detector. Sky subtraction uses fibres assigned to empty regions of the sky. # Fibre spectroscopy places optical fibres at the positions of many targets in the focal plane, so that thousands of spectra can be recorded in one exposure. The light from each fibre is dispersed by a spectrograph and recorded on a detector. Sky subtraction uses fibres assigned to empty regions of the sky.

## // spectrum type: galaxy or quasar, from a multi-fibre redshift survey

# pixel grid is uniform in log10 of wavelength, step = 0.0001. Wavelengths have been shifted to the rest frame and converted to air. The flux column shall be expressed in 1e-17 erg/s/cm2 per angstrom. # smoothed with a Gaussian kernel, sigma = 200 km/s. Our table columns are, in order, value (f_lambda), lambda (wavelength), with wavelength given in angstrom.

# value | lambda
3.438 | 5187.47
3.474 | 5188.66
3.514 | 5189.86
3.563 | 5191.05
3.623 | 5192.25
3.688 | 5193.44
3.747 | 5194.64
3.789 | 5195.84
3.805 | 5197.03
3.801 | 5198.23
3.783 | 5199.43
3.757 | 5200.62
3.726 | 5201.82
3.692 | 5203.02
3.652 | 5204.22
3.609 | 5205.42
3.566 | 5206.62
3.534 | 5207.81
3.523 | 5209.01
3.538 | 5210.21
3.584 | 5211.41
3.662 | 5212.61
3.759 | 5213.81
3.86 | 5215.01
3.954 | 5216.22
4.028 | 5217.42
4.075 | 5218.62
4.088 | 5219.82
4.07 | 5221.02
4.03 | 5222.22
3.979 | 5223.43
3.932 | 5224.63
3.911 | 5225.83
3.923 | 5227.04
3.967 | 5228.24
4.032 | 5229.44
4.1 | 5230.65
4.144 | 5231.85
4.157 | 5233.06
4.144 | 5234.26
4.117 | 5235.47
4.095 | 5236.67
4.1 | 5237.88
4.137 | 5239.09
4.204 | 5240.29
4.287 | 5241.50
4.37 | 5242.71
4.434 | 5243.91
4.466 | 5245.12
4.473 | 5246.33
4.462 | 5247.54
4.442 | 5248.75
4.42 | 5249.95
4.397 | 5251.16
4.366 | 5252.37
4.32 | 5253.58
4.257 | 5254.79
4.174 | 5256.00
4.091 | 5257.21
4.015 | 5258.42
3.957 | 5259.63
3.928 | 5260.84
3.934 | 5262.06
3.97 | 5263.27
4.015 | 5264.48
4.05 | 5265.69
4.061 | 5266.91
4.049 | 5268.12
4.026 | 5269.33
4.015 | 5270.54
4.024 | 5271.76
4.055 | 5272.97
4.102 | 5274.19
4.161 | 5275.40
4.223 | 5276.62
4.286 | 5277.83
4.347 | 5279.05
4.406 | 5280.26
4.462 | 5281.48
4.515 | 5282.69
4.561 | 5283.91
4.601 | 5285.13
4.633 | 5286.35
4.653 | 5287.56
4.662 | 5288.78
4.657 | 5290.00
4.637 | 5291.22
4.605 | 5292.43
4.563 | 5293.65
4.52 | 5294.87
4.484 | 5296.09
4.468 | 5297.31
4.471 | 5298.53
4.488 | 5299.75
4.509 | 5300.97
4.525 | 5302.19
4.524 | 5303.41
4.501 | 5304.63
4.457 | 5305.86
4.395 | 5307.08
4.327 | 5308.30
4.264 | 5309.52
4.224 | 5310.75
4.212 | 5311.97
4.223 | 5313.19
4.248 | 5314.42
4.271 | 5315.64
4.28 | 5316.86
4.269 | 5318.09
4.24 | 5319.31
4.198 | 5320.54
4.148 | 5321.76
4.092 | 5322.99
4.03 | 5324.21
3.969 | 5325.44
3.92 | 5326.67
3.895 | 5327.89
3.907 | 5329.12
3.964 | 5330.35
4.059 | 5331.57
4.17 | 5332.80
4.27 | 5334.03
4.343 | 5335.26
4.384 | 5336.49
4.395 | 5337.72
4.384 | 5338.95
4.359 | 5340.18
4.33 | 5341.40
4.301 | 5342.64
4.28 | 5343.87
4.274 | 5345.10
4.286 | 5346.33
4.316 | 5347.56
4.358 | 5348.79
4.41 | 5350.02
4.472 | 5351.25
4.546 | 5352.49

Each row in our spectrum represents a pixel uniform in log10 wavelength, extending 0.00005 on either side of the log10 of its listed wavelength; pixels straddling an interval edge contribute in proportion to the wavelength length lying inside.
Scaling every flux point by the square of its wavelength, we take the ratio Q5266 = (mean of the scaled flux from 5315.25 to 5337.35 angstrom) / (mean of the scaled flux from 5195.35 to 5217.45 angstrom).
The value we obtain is 1.17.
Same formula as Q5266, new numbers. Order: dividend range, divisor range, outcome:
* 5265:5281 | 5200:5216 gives 1.16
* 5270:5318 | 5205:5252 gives 1.11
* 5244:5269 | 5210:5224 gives 1.09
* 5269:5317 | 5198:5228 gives 1.19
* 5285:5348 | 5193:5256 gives 1.12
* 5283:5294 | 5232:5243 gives 1.13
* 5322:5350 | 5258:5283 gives 1.04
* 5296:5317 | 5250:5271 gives 1.09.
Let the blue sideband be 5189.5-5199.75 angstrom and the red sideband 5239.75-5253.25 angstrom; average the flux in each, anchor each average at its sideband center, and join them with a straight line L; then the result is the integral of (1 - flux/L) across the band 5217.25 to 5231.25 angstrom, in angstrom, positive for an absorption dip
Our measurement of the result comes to 0.29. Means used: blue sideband 3.7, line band 4.01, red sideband 4.39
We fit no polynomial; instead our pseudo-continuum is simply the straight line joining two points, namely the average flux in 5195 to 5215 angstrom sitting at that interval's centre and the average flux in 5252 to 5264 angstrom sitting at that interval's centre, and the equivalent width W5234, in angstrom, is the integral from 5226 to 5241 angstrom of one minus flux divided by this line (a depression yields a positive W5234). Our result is -0.7 angstrom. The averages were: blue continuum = 3.68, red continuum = 4.09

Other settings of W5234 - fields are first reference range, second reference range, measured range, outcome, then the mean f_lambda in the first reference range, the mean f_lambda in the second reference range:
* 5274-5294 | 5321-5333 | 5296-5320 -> -0.8 angstrom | 4.48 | 4.01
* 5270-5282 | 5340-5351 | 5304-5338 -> 0.7 angstrom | 4.21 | 4.33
